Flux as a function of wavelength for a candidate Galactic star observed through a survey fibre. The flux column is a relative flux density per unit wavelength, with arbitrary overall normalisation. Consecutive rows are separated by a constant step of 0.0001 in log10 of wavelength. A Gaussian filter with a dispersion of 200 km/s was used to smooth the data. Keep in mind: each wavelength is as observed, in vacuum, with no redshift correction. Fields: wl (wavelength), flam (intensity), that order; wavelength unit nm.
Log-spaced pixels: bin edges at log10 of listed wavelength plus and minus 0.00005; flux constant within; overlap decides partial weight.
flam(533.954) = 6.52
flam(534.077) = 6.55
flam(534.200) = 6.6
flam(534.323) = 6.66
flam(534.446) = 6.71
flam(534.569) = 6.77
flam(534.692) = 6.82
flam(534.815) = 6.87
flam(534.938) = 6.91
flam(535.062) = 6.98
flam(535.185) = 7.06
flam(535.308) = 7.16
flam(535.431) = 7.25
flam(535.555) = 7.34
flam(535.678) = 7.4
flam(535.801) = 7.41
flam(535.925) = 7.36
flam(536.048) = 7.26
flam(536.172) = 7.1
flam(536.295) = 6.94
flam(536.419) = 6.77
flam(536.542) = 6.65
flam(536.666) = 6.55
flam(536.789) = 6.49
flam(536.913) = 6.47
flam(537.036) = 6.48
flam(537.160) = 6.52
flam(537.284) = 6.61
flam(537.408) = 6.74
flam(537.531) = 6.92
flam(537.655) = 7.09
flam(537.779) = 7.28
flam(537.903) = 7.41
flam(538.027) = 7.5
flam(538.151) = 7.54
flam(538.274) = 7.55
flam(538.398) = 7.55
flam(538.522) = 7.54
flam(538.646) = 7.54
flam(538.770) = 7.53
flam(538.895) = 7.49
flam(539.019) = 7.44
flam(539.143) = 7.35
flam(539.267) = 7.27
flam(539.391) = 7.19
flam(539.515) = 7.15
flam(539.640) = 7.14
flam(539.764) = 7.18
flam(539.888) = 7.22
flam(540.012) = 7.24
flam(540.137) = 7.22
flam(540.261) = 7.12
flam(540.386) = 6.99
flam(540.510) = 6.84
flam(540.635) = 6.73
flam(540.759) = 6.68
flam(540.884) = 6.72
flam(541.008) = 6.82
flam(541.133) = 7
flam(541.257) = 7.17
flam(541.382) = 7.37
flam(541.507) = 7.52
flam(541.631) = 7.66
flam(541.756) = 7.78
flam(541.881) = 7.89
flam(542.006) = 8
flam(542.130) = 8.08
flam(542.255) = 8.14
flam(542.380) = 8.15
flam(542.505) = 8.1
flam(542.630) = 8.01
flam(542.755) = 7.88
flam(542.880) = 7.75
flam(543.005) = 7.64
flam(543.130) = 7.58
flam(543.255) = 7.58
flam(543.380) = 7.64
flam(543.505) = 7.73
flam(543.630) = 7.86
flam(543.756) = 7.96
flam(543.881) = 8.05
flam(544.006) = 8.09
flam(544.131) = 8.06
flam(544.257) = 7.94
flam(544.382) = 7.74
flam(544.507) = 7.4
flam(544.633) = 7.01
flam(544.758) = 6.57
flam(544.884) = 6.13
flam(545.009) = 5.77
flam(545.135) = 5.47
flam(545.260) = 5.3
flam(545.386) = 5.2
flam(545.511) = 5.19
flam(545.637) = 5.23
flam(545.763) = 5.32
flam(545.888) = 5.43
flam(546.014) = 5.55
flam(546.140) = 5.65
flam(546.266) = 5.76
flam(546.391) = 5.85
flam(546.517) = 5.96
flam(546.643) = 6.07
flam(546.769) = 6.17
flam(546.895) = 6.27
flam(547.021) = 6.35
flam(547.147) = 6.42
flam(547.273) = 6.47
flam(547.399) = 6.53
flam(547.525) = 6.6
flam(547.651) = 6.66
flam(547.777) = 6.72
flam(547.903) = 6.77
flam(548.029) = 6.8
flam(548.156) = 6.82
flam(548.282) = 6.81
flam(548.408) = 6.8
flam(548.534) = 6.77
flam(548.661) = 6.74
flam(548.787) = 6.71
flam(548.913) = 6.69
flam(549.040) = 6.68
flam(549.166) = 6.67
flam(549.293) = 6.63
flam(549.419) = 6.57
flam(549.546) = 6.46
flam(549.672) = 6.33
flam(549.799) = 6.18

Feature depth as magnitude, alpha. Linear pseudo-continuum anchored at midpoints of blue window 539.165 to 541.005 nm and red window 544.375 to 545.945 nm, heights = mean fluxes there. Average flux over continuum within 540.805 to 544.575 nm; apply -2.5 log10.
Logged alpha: -0.192 mag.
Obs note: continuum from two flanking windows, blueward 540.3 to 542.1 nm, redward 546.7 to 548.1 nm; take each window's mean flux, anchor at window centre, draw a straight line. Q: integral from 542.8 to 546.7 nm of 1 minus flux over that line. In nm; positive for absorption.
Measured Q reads 0.10 nm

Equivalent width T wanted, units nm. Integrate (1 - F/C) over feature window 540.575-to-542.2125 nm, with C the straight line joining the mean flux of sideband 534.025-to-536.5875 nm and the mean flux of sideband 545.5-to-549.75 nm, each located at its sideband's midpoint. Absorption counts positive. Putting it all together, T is -0.17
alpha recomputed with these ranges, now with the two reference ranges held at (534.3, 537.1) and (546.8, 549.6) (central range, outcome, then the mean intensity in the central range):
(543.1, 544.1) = -0.16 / 7.83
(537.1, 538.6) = -0.05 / 7.19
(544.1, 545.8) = 0.07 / 6.29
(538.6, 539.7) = -0.07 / 7.34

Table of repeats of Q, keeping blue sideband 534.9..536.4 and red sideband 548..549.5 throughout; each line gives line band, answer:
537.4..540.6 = -0.10 nm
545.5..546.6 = 0.20 nm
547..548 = 0.03 nm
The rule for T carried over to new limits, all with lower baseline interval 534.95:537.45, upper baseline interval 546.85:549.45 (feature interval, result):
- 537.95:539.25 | -0.12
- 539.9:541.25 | -0.03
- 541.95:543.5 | -0.25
